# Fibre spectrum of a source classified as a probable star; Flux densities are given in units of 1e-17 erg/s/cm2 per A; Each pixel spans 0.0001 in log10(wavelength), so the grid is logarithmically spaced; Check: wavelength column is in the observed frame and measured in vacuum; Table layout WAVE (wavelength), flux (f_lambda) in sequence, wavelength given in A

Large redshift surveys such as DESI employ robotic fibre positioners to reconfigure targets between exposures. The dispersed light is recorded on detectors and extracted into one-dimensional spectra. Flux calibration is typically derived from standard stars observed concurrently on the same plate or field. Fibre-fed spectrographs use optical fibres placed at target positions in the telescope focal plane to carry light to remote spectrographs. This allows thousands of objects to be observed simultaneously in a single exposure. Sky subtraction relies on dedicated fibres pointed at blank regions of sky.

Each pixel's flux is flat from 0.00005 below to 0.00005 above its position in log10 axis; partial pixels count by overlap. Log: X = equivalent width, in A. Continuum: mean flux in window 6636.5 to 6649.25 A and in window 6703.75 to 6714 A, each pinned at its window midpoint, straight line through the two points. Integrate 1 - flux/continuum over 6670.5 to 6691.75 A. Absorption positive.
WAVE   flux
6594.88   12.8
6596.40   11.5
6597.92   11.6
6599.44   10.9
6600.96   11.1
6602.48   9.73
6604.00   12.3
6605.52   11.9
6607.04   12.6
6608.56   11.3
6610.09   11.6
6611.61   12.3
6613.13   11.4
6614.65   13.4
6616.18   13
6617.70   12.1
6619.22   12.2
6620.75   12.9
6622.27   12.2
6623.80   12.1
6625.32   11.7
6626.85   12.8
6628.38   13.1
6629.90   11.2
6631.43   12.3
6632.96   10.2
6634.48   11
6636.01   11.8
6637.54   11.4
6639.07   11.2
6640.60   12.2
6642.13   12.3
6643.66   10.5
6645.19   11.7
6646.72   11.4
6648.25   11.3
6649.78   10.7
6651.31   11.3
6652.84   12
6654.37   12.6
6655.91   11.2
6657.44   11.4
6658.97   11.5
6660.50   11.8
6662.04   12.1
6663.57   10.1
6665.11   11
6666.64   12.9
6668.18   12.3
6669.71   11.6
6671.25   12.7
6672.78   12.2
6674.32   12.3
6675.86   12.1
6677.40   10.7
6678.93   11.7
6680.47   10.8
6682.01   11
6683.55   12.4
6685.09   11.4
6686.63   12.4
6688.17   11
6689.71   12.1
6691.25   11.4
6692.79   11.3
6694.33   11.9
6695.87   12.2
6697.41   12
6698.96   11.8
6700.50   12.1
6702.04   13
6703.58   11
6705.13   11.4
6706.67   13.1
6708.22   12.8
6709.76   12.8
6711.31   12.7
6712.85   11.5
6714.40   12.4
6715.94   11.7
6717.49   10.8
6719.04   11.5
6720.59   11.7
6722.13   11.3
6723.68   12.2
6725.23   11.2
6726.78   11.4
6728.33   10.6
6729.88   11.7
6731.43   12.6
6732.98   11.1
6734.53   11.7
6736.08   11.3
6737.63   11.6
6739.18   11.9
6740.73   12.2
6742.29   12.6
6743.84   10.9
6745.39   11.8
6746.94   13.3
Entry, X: 0.4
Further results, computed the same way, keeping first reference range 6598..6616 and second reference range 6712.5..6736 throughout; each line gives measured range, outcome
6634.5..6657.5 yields 0.3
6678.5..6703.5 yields -0.3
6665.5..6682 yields -0.3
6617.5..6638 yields -0.4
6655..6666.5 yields 0.2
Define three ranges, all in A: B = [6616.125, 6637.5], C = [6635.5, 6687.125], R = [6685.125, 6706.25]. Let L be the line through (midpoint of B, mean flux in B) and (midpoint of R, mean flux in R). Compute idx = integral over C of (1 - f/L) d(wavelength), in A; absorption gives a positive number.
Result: 1.1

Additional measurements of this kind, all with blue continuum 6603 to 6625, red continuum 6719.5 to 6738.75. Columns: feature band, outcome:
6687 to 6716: -0.8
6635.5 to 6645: 0.4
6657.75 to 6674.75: 0.1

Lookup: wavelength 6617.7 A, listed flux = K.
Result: 12.1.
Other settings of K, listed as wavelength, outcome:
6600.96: 11.1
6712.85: 11.5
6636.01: 11.8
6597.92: 11.6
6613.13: 11.4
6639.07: 11.2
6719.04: 11.5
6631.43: 12.3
